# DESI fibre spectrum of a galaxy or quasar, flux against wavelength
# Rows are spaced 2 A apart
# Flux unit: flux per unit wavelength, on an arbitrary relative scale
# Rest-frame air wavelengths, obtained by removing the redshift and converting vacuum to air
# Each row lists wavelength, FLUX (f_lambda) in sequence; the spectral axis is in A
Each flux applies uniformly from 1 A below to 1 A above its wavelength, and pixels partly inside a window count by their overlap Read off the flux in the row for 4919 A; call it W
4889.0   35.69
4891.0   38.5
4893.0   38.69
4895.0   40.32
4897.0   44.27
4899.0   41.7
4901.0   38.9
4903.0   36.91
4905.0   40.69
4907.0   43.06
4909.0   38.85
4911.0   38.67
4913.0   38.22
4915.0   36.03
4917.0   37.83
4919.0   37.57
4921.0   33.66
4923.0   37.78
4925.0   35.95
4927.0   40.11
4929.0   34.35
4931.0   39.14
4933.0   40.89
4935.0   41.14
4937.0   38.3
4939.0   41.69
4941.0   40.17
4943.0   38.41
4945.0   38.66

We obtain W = 37.57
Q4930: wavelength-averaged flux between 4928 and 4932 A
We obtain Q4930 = 36.7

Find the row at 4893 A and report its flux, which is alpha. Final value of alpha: 38.69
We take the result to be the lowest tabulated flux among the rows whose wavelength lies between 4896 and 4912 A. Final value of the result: 36.91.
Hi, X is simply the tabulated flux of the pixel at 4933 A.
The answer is 40.89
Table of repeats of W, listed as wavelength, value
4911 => 38.67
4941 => 40.17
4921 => 33.66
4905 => 40.69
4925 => 35.95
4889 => 35.69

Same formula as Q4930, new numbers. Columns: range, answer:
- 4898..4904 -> 39.2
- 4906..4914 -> 39.7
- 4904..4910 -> 40.9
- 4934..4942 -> 40.3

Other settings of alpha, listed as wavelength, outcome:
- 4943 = 38.41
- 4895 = 40.32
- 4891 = 38.5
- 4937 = 38.3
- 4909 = 38.85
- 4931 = 39.14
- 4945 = 38.66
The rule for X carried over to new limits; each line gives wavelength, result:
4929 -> 34.35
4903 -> 36.91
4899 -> 41.7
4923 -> 37.78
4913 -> 38.22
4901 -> 38.9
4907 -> 43.06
